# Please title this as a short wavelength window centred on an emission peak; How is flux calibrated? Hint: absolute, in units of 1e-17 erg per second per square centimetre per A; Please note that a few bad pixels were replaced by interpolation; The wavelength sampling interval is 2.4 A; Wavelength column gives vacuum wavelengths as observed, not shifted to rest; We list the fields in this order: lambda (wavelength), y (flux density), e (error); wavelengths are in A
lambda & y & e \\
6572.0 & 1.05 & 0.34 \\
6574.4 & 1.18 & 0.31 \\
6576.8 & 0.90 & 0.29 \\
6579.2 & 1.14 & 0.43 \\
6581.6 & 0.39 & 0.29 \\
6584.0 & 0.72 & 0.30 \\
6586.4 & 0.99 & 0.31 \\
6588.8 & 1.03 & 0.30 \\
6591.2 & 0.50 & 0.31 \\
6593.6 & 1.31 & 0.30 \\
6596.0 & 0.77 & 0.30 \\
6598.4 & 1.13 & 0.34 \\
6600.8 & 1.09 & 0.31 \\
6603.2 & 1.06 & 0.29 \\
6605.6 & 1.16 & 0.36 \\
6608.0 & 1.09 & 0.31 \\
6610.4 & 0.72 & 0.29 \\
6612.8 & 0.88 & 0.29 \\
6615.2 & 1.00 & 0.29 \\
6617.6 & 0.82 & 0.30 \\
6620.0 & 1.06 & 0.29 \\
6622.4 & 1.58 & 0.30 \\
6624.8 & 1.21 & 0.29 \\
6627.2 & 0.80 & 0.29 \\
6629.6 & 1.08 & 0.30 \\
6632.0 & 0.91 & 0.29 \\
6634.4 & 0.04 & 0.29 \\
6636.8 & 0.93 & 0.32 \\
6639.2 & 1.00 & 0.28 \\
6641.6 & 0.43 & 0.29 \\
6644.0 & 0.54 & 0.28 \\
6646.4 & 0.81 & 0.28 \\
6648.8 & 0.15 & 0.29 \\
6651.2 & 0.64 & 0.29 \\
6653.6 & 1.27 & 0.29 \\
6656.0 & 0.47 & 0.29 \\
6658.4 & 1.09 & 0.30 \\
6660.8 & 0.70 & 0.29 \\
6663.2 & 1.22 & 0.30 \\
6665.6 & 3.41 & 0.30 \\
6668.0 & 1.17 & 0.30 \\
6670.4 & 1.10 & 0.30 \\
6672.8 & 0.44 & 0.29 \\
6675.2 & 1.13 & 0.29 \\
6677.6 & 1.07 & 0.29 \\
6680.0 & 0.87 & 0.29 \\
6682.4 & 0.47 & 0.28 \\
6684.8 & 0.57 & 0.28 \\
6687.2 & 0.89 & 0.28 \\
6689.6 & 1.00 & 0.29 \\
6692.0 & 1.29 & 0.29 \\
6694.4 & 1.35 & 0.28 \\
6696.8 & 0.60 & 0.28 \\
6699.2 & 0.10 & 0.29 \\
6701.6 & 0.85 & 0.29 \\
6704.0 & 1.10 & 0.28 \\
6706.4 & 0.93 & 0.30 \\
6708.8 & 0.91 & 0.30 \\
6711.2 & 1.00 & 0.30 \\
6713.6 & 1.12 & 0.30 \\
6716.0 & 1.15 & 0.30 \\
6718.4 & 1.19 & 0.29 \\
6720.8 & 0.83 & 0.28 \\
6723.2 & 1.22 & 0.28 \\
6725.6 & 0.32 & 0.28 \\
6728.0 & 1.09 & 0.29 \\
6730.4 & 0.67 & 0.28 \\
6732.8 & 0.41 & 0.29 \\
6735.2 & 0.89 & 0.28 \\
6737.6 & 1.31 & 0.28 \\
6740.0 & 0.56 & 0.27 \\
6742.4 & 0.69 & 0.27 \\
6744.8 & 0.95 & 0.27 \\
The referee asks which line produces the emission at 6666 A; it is Hbeta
